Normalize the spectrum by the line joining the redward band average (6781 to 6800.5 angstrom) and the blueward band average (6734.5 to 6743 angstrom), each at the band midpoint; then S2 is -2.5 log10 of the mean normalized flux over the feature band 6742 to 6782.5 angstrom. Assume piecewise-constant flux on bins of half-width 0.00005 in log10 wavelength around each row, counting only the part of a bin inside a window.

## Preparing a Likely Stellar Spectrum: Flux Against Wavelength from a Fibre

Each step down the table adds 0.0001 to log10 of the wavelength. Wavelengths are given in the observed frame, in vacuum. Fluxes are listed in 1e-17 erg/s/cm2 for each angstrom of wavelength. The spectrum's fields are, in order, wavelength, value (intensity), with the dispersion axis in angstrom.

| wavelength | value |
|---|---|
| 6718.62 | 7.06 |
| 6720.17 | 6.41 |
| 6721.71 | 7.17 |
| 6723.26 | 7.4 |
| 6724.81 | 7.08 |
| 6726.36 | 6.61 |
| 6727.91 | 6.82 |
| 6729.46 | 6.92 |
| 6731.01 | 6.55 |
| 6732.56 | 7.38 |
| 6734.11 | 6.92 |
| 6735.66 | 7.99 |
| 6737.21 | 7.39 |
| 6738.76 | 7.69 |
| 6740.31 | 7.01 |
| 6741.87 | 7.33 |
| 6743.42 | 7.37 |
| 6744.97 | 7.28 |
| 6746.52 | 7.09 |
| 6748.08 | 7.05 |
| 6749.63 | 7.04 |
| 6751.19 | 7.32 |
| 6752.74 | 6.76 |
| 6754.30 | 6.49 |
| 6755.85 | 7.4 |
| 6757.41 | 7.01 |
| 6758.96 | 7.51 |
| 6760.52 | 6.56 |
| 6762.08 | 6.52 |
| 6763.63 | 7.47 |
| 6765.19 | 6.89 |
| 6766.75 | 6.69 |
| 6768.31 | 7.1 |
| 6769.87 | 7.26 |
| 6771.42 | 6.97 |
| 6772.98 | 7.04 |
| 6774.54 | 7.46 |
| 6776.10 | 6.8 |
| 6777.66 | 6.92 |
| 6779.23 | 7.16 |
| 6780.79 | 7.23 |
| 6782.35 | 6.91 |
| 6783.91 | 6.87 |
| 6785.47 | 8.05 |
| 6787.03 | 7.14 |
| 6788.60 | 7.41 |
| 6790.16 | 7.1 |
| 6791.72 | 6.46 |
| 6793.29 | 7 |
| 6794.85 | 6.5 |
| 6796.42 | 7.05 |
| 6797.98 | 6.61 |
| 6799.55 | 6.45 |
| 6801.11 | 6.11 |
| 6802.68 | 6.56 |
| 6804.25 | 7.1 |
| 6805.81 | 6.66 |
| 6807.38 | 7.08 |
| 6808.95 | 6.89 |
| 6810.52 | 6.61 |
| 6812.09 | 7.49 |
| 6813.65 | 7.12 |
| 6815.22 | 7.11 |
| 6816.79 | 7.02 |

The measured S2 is 0.03 mag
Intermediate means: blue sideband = 7.45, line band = 7.06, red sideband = 6.97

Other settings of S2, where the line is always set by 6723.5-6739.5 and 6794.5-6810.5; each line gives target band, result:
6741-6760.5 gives -0.014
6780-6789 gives -0.070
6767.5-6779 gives -0.031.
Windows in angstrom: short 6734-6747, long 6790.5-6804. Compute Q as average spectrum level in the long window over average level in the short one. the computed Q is 0.90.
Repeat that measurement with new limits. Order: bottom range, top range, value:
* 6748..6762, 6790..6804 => 0.95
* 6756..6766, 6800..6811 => 0.96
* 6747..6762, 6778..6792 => 1.03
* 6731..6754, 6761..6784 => 0.97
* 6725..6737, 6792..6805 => 0.95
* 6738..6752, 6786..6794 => 0.97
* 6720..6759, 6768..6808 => 0.98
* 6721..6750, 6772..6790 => 1.00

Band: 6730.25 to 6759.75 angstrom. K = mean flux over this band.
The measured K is 7.19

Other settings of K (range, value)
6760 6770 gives 6.91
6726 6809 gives 7.02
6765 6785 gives 7.04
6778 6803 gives 6.92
